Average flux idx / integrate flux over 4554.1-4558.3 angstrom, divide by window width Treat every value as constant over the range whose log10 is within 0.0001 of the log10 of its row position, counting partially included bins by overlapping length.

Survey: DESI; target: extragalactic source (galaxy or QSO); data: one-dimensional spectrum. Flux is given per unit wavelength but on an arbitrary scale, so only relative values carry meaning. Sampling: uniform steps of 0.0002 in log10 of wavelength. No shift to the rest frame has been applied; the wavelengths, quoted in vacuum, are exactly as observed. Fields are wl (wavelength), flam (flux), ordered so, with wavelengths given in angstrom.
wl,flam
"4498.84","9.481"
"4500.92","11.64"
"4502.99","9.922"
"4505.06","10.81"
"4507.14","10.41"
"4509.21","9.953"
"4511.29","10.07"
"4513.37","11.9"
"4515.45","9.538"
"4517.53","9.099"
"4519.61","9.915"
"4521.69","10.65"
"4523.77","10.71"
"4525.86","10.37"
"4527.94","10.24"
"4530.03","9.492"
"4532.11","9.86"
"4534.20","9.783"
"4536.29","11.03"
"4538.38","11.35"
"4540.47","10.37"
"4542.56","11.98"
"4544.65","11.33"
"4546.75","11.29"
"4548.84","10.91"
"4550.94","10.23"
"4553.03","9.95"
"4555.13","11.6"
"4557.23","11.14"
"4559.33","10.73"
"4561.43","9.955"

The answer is 11.4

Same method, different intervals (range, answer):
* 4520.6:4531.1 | 10.3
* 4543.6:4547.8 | 11.3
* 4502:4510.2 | 10.3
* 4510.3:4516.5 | 10.5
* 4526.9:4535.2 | 9.85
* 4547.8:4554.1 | 10.4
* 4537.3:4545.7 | 11.3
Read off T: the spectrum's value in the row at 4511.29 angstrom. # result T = 10.07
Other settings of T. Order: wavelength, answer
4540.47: 10.37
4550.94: 10.23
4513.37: 11.9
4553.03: 9.95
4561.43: 9.955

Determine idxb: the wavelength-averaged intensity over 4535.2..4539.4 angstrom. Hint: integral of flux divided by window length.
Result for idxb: 11.2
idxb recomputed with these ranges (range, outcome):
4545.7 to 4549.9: 11.1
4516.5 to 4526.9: 10.2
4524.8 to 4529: 10.3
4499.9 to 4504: 10.8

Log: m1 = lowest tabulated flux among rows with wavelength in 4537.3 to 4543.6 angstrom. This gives 10.37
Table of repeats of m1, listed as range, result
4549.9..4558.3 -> 9.95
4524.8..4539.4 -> 9.492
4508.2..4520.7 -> 9.099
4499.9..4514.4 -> 9.922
